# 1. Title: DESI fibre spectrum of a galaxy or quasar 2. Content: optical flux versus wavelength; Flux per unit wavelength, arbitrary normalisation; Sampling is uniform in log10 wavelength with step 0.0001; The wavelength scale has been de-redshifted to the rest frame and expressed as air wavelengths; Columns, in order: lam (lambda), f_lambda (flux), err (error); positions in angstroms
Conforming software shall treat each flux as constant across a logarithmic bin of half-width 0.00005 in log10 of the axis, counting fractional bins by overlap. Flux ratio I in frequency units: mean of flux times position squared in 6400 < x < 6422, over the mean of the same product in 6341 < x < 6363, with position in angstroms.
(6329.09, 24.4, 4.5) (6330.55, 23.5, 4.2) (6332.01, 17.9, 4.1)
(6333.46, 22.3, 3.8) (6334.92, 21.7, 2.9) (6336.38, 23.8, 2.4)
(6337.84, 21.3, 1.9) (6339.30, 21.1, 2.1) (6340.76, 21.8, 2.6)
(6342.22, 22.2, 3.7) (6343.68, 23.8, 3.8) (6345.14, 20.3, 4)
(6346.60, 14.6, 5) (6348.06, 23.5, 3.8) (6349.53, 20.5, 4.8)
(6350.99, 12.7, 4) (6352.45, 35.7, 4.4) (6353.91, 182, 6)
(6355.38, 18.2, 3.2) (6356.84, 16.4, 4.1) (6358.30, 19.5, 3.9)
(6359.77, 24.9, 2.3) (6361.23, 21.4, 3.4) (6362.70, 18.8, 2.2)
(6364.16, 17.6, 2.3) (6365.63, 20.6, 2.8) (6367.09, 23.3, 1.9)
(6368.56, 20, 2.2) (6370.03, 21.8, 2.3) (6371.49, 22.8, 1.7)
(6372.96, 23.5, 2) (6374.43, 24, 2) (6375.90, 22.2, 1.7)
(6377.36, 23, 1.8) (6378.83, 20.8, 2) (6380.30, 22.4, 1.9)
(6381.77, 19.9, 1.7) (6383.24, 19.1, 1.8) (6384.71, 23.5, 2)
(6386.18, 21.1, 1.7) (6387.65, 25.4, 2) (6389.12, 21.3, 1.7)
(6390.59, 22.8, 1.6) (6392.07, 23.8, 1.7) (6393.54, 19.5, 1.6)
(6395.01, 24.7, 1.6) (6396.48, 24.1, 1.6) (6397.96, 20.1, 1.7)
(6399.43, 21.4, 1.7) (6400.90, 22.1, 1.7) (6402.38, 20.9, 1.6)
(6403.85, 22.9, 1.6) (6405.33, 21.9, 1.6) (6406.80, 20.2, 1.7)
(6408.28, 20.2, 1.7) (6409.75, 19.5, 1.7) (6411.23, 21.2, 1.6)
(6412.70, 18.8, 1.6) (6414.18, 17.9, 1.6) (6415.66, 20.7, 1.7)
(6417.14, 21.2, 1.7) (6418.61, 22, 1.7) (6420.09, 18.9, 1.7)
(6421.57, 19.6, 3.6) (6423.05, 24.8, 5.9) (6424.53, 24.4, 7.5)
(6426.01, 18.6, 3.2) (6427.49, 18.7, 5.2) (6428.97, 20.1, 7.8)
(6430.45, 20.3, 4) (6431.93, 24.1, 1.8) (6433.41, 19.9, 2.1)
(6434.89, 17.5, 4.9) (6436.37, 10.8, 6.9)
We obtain 0.66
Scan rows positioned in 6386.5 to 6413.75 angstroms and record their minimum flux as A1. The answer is 18.8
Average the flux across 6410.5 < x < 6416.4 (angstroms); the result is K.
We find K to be 19.6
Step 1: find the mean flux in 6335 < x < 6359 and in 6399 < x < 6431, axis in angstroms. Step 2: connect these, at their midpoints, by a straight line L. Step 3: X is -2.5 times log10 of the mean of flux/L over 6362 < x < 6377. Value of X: 0.26 mag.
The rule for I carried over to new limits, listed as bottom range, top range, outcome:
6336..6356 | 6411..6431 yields 0.63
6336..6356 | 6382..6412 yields 0.66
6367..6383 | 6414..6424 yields 0.97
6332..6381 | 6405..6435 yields 0.80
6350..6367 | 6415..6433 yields 0.62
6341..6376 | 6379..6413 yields 0.78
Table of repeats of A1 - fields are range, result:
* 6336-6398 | 12.7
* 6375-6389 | 19.1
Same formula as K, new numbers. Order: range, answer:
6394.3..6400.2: 22.6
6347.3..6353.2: 23.6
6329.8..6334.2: 21.3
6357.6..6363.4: 21.1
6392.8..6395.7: 22.1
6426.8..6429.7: 19.4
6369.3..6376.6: 22.9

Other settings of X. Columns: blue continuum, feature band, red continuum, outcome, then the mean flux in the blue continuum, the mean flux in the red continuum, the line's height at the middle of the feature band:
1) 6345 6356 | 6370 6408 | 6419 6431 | 0.362 mag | 42.3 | 20.7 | 31.1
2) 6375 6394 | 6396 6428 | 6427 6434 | 0.016 mag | 22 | 20.7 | 21.2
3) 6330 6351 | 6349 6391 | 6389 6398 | -0.240 mag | 21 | 22.6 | 21.9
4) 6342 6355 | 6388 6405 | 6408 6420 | 0.140 mag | 39.6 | 20.1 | 25.3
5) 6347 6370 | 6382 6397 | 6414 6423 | 0.144 mag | 31.1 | 20.5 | 25.7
